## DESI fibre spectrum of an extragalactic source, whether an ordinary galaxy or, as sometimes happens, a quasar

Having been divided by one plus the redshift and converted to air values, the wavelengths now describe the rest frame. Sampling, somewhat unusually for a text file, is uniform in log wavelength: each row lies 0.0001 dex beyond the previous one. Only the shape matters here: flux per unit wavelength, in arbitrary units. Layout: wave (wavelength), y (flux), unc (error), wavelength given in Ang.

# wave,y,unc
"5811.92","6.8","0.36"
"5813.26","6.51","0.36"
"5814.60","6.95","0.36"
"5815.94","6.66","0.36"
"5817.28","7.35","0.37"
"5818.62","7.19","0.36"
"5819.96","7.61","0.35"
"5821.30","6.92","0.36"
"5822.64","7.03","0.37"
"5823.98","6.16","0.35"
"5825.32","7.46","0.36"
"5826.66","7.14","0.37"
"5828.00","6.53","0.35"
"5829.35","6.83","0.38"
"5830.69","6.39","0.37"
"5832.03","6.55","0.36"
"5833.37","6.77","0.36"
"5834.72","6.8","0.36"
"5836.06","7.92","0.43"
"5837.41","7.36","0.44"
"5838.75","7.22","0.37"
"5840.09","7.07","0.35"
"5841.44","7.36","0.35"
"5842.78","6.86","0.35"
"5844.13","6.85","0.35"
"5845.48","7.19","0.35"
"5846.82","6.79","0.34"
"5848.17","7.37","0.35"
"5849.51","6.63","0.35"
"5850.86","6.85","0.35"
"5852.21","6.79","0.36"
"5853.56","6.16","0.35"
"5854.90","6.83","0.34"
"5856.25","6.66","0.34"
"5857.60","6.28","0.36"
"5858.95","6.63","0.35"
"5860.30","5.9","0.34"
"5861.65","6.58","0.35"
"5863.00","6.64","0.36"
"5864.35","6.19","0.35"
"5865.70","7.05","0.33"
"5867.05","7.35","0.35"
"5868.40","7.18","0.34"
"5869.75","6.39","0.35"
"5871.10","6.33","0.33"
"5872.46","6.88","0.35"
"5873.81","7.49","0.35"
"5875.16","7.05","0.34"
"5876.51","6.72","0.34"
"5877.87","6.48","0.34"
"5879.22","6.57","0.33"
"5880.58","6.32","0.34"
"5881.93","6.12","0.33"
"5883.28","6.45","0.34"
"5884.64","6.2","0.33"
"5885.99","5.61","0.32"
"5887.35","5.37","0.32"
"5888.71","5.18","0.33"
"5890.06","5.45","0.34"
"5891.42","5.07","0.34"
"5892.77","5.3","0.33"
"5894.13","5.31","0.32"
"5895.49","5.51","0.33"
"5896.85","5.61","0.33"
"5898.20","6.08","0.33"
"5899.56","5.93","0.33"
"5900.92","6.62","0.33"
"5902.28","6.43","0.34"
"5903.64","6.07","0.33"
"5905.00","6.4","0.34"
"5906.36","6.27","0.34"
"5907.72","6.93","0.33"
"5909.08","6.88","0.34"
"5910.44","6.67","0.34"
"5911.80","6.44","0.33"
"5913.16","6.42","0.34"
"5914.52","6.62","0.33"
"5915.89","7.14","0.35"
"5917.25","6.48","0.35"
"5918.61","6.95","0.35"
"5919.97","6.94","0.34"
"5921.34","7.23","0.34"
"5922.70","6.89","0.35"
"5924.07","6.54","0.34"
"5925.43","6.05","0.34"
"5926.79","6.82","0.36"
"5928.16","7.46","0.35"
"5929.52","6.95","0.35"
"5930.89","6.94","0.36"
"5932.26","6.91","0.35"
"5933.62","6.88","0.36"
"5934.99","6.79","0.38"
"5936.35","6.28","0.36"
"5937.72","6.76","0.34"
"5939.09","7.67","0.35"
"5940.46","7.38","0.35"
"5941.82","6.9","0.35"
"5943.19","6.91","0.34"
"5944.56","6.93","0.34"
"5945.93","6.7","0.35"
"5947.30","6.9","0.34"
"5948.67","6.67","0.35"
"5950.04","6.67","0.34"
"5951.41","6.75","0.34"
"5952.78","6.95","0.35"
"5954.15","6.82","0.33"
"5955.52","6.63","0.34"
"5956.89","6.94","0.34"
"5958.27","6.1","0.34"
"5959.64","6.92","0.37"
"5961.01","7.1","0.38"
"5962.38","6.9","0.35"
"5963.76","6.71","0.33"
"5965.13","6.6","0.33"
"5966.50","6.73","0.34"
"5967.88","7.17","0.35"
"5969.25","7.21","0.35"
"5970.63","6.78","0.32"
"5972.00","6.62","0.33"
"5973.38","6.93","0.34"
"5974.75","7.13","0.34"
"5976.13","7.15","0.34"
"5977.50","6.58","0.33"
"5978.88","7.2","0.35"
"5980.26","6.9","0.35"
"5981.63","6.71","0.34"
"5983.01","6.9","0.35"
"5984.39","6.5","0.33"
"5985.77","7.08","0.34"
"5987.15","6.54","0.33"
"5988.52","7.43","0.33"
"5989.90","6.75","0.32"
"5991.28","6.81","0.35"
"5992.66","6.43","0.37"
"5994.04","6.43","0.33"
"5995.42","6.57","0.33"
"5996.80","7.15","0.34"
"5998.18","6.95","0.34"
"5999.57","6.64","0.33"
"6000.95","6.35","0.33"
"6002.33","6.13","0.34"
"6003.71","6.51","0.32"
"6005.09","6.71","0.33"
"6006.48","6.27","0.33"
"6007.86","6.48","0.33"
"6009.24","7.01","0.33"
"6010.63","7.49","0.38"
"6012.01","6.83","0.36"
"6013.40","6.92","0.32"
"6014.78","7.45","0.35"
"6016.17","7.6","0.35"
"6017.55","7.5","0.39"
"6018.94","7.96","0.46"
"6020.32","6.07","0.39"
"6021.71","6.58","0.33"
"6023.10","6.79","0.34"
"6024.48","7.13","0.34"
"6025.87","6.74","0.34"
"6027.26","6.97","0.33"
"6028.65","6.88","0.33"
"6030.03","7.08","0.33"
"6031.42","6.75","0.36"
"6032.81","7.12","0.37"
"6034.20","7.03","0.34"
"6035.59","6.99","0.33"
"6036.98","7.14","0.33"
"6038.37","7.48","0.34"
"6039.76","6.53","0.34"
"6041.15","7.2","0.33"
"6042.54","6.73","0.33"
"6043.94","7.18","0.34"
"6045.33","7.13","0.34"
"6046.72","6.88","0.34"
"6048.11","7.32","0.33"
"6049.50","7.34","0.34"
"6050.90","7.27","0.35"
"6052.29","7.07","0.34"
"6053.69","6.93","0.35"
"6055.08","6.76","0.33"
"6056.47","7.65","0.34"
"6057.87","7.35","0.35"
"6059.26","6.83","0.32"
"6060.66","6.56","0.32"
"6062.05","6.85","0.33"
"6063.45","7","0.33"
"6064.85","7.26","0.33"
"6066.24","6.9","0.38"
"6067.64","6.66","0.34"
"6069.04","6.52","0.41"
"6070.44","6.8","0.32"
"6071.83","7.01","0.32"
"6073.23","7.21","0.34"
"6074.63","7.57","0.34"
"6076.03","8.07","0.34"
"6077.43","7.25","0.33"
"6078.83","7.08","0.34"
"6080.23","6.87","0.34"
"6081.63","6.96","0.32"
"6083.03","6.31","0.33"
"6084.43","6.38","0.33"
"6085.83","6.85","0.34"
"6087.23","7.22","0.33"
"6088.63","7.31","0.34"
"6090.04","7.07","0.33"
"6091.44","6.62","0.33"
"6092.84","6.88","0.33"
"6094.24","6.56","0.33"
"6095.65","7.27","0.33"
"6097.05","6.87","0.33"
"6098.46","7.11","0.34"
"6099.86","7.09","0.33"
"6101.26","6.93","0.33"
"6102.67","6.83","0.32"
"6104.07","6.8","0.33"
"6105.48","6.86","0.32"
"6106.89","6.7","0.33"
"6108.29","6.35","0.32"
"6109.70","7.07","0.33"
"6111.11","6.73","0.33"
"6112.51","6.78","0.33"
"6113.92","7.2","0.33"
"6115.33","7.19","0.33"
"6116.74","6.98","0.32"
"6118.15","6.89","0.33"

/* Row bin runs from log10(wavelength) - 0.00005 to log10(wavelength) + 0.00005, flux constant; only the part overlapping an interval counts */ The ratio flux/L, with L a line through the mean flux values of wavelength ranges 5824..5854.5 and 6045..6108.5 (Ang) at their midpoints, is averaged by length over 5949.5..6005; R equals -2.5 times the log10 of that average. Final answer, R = 0.028 mag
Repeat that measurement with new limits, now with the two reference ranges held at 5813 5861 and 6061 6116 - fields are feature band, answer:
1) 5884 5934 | 0.09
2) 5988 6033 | 0.01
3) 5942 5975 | 0.01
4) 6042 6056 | -0.02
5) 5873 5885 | 0.04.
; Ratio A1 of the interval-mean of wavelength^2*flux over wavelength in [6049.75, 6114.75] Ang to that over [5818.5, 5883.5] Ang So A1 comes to 1.10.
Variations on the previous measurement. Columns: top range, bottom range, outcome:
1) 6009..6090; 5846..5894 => 1.17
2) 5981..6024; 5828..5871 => 1.06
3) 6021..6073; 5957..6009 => 1.06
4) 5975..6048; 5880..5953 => 1.10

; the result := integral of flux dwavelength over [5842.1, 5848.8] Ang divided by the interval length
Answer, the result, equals 7.01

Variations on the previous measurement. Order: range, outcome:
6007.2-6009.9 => 6.75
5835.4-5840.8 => 7.39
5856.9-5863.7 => 6.4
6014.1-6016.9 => 7.53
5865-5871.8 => 6.85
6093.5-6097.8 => 6.89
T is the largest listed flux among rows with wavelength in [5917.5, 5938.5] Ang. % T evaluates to 7.46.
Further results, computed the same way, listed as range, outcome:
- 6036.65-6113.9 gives 8.07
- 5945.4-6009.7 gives 7.43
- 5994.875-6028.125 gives 7.96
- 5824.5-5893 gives 7.92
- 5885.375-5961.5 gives 7.67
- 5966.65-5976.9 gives 7.21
